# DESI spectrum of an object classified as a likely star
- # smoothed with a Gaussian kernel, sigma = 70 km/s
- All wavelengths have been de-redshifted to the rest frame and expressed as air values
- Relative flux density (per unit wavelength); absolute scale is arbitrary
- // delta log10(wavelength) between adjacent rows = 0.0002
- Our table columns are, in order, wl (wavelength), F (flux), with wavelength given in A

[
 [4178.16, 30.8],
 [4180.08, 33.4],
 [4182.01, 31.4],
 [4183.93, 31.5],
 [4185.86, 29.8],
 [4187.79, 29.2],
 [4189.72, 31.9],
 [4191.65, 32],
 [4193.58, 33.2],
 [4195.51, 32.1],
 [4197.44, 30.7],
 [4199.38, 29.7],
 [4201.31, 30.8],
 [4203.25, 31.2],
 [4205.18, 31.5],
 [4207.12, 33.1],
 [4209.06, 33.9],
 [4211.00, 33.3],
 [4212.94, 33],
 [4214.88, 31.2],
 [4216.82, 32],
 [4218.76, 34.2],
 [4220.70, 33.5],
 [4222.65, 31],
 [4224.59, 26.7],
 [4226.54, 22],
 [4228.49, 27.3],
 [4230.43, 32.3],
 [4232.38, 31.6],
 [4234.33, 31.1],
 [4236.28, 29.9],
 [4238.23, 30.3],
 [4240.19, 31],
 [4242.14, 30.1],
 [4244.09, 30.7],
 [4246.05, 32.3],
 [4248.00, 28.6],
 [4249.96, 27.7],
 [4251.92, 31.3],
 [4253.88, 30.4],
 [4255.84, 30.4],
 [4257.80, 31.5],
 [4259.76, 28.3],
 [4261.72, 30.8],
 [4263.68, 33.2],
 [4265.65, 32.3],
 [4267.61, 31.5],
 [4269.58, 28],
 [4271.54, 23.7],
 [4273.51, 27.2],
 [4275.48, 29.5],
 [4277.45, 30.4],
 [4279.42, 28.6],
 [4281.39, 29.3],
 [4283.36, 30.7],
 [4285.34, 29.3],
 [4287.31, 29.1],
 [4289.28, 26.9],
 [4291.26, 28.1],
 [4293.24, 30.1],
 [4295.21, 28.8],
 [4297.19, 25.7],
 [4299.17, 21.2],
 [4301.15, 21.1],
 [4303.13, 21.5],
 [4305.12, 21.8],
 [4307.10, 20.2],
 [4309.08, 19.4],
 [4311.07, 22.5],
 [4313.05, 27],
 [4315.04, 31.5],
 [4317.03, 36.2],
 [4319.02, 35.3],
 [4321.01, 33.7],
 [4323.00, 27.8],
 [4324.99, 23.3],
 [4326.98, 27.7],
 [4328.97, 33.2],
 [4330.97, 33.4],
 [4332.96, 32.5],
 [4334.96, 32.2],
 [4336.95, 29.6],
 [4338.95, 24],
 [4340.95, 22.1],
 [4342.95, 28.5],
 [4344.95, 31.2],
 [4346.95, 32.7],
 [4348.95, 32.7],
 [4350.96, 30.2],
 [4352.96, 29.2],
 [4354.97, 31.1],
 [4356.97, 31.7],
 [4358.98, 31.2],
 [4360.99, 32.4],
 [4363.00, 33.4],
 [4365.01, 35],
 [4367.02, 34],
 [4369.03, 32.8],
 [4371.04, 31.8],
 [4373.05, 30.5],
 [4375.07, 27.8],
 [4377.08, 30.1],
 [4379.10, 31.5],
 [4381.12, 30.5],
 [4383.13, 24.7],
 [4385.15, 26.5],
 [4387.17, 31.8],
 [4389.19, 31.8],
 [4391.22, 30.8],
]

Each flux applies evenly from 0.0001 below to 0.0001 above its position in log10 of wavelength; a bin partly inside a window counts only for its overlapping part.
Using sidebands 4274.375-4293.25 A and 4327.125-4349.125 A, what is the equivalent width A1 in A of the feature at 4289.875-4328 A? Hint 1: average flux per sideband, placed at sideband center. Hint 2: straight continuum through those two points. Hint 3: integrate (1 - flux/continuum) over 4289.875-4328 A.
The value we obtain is 4.0 A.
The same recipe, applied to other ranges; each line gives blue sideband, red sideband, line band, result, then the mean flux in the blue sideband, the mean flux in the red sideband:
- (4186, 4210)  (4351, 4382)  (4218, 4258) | 1.8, 31.5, 31.5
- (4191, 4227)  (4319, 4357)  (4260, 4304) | 3.7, 31.4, 29.9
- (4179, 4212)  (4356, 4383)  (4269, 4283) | 1.5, 31.7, 31.5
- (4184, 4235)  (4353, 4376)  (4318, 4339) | 0.8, 31.1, 31.9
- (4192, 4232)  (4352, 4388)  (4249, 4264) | 0.4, 31.2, 30.9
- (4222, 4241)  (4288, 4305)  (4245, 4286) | -3.9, 29.3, 25.3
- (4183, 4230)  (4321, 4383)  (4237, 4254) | 0.3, 31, 30.4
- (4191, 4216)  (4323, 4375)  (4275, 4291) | 1.0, 32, 30.6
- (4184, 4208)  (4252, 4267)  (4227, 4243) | 0.5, 31.3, 31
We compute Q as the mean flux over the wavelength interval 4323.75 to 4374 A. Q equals 30.7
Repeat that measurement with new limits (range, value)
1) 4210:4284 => 30.2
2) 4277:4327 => 27.2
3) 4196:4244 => 30.9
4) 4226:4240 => 29.5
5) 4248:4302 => 28.7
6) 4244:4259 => 30.3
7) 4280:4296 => 29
